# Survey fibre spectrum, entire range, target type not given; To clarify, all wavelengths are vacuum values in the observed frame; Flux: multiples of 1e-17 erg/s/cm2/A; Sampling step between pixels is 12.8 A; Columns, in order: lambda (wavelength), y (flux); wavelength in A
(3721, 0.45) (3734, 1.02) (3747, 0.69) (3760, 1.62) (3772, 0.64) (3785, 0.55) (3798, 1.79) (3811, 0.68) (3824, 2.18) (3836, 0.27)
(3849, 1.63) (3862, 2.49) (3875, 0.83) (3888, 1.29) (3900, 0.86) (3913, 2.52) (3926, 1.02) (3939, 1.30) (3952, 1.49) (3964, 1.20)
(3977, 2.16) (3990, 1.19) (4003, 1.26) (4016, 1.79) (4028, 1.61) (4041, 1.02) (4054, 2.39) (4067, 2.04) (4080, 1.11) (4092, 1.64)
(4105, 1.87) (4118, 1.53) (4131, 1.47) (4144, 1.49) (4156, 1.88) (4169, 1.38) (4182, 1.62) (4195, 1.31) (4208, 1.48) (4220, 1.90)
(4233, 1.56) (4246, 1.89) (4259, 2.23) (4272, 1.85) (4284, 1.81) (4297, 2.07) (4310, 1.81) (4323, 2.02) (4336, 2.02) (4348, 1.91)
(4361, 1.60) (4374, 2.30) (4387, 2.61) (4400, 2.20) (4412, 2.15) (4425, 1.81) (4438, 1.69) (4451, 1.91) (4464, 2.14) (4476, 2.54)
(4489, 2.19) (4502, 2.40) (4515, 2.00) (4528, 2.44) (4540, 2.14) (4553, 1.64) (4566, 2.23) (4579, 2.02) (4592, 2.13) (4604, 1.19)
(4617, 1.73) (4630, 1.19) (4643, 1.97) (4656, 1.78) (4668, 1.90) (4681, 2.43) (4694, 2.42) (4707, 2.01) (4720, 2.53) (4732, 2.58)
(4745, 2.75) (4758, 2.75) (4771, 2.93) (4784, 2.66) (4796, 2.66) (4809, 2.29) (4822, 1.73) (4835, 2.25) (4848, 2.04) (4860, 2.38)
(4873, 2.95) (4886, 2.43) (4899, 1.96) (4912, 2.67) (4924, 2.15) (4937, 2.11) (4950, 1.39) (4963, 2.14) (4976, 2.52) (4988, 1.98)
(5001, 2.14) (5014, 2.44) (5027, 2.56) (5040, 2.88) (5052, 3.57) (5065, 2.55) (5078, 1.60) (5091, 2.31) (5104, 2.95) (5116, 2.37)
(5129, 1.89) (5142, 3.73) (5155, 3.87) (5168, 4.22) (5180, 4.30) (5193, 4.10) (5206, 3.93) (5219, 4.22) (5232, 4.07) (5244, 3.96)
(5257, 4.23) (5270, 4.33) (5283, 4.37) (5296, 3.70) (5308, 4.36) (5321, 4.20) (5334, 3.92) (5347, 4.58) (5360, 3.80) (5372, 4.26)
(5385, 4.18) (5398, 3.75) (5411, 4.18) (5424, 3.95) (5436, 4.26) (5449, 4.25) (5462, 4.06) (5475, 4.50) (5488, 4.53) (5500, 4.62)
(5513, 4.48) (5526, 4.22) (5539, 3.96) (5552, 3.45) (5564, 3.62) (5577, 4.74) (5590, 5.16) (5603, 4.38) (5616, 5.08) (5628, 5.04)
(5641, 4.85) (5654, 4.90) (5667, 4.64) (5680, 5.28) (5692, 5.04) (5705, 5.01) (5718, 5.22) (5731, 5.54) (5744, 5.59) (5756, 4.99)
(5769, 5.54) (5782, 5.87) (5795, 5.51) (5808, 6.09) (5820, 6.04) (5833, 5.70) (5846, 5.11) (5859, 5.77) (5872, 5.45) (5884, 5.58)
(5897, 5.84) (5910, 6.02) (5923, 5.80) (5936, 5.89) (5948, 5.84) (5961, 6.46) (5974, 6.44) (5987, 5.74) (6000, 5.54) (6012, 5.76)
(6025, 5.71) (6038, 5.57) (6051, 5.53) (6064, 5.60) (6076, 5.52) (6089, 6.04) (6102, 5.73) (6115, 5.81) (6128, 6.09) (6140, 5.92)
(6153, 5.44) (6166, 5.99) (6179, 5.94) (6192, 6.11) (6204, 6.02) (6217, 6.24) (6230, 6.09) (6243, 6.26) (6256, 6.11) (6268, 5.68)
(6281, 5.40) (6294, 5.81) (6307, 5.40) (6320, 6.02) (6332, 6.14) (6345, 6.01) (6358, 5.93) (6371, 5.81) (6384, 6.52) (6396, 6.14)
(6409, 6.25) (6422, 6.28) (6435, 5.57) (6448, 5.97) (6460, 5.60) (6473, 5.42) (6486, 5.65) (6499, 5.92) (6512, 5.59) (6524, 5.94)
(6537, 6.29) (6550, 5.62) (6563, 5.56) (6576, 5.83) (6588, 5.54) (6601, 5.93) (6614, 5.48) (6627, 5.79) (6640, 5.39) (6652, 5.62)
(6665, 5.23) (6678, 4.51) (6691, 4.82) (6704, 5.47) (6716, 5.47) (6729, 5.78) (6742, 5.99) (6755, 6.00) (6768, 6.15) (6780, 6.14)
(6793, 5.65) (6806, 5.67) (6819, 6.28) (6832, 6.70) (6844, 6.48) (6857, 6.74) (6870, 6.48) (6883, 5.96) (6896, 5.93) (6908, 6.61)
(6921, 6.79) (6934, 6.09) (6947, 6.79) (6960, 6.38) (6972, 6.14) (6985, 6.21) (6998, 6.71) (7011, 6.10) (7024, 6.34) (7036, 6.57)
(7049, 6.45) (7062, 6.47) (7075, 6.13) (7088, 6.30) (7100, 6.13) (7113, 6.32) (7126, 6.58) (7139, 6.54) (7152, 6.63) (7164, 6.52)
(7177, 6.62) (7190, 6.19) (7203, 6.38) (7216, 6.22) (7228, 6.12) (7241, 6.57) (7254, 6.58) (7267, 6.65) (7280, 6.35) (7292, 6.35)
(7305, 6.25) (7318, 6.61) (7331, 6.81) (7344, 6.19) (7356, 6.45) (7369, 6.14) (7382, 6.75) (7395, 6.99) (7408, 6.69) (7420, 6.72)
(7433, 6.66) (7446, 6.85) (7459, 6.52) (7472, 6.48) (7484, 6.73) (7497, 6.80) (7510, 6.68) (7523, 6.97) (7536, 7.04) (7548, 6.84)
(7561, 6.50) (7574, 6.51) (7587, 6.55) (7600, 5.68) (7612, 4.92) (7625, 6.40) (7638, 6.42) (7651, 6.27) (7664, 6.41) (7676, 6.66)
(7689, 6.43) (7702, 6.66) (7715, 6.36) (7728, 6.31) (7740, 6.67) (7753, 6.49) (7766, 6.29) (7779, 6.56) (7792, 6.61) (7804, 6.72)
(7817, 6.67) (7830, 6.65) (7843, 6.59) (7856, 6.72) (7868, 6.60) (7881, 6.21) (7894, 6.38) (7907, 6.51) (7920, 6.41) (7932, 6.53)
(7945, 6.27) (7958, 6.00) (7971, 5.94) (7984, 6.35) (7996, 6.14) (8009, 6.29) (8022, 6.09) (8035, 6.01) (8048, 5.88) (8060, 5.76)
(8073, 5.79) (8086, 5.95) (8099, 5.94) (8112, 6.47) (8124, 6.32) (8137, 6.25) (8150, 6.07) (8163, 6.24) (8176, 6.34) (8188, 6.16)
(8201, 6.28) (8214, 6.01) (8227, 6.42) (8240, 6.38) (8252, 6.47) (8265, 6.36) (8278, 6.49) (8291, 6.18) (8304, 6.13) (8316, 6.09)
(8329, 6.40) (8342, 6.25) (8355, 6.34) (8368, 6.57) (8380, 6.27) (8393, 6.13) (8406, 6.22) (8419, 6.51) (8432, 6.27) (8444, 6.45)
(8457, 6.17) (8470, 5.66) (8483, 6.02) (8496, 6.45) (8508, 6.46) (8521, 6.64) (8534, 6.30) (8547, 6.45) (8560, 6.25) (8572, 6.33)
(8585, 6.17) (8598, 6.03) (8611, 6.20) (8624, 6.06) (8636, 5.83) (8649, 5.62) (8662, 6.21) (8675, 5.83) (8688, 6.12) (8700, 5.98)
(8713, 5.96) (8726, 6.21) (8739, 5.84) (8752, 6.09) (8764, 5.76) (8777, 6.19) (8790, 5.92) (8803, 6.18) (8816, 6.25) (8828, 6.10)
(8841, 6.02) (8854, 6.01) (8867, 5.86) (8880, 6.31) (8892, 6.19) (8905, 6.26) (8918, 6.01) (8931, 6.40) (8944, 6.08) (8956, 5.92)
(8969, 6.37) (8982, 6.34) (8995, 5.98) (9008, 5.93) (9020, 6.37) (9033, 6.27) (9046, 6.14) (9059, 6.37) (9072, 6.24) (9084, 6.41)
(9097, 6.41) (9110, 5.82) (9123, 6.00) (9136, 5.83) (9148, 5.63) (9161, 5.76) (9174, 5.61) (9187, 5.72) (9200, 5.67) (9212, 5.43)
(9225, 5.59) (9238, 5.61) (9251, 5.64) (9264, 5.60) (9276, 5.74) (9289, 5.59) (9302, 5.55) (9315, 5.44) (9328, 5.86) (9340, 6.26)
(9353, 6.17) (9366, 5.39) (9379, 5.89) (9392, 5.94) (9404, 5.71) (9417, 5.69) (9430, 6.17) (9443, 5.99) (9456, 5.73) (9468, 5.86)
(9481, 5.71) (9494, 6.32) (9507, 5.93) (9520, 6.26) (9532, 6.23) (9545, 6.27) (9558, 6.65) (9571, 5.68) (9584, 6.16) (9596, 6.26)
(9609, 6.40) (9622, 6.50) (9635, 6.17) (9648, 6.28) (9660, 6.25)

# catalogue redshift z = 0.291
